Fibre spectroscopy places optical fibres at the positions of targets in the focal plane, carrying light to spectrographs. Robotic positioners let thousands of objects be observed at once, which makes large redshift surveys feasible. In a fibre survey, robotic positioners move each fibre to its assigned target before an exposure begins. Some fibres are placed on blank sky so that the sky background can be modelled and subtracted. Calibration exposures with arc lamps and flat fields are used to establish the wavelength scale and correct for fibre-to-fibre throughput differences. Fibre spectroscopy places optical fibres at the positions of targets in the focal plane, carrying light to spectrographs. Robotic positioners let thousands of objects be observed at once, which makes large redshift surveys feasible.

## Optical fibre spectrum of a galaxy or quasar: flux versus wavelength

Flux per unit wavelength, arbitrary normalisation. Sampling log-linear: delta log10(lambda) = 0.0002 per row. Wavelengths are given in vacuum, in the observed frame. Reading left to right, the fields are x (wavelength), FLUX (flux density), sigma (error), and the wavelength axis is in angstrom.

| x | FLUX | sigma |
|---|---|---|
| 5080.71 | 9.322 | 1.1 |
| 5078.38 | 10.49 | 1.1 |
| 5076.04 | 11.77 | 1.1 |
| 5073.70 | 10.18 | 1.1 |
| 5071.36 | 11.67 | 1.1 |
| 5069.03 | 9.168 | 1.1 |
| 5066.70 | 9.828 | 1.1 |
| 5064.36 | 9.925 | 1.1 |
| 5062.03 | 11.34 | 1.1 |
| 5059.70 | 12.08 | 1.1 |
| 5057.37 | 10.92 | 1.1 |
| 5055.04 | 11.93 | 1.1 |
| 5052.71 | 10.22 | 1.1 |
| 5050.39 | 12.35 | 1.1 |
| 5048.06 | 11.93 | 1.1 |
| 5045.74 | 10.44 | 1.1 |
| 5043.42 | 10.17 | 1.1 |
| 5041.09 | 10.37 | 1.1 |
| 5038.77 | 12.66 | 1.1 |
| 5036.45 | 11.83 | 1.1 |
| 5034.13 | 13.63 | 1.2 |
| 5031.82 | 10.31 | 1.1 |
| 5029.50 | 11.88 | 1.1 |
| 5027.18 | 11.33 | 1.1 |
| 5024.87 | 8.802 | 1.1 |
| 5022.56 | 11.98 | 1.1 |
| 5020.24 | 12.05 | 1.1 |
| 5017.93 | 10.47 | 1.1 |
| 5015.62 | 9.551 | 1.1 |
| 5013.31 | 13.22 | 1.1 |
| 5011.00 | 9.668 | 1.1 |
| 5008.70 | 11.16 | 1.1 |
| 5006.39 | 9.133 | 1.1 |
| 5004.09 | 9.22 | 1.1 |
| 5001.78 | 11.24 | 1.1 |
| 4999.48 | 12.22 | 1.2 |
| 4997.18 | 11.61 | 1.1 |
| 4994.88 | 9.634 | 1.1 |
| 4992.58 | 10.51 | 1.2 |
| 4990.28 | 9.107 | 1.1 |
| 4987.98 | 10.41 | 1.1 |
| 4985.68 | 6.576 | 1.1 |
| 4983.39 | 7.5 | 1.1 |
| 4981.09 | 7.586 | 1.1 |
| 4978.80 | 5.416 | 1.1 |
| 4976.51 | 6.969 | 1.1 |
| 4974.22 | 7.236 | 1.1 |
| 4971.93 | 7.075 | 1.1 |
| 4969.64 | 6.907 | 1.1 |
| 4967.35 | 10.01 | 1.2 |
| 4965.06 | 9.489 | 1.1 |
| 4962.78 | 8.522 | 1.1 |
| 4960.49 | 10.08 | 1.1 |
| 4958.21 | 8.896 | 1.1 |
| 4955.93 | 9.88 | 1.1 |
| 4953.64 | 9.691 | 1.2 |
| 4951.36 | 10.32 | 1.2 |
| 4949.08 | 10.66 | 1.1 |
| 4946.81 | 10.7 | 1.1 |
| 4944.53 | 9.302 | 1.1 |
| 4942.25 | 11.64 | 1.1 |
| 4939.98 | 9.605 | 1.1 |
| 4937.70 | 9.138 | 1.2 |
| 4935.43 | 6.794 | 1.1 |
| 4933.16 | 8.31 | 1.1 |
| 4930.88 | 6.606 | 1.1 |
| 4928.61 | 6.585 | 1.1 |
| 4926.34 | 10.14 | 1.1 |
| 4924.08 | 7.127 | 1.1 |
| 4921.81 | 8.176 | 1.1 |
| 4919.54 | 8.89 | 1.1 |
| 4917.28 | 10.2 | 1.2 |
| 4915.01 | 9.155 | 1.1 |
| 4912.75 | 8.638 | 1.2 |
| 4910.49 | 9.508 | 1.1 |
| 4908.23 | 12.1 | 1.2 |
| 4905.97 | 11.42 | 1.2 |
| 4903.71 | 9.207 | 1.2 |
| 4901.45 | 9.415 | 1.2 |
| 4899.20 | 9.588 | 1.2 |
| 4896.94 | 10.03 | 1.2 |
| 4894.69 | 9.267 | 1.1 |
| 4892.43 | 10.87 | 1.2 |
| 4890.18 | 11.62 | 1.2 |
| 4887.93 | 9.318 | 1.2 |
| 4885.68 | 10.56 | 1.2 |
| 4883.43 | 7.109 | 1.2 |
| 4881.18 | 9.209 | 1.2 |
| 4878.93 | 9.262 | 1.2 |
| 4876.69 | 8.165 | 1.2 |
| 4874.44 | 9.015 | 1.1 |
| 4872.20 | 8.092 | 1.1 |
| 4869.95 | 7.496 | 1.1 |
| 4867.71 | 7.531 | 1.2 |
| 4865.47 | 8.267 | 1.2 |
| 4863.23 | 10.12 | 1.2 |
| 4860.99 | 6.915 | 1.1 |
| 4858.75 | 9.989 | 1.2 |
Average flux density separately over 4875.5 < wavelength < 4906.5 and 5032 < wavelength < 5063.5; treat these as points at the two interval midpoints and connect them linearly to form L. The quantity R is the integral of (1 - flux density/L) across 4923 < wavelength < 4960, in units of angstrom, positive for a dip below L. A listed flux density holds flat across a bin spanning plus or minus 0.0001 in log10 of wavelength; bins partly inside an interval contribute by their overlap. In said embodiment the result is 4.03 angstrom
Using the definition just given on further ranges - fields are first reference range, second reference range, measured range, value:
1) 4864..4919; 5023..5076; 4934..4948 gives 0.6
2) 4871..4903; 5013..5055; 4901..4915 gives -0.5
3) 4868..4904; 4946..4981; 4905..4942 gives 0.2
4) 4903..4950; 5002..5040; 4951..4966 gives 0.5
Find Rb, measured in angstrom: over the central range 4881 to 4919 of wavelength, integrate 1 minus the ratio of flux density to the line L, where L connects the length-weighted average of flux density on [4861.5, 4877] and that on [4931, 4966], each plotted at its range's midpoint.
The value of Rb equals -4.6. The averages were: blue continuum 8.33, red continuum 9.45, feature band 9.84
